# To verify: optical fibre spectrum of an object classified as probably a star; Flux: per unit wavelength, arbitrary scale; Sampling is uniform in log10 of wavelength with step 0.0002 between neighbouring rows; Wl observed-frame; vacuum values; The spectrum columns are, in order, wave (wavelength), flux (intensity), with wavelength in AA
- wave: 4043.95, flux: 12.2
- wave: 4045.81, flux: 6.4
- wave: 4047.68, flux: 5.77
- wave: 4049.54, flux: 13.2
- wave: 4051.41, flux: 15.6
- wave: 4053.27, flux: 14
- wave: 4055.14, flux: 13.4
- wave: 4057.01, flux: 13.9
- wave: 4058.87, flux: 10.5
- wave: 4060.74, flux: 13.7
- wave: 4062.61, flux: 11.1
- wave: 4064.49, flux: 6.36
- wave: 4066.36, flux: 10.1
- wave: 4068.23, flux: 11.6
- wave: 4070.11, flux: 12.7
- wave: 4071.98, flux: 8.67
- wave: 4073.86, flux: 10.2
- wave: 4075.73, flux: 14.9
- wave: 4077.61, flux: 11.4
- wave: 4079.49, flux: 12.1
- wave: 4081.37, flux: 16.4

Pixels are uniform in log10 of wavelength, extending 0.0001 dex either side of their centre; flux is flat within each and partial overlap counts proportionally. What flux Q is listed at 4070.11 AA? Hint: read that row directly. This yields 12.7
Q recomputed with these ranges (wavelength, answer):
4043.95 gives 12.2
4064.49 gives 6.36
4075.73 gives 14.9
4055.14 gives 13.4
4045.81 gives 6.4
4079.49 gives 12.1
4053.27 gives 14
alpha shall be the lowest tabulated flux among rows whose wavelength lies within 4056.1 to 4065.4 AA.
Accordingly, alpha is 6.36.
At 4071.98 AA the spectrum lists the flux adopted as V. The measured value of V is 8.67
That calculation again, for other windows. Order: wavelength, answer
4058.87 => 10.5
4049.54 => 13.2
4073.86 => 10.2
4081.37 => 16.4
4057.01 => 13.9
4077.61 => 11.4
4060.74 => 13.7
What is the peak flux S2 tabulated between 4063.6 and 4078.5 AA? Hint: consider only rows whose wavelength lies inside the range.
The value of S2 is 14.9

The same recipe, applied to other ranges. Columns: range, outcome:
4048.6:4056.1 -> 15.6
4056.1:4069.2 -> 13.9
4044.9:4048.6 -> 6.4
